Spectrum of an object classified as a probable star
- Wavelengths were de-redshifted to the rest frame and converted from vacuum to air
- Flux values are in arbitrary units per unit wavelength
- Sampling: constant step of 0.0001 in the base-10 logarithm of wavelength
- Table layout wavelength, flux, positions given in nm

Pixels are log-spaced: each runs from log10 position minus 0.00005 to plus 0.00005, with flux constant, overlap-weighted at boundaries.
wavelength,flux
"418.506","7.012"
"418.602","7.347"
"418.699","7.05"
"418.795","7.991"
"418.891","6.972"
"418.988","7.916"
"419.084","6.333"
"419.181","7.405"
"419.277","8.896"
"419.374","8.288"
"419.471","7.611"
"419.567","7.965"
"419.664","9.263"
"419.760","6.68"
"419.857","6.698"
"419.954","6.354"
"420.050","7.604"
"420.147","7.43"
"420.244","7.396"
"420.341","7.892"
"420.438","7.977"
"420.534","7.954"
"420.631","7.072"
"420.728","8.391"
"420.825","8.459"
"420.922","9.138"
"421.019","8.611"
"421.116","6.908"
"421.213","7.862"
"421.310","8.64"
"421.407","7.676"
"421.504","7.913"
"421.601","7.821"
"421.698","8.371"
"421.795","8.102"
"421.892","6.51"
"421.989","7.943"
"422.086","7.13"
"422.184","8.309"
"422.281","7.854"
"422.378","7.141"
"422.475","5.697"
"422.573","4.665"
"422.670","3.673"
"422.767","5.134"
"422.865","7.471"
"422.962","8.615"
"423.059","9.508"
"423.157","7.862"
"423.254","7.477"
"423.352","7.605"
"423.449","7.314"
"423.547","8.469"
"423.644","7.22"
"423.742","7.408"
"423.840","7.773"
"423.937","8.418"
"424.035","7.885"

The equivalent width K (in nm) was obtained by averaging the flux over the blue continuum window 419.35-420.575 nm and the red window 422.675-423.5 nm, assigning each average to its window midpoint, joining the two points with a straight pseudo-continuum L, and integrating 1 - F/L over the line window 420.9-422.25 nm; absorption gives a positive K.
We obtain -0.07 nm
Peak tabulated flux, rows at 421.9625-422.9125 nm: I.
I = 8.309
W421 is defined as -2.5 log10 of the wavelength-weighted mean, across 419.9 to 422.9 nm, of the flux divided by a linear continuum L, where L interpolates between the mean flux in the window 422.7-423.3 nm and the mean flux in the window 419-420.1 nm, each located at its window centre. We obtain 0.026 mag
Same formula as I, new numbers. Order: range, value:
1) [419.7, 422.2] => 9.138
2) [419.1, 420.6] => 9.263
